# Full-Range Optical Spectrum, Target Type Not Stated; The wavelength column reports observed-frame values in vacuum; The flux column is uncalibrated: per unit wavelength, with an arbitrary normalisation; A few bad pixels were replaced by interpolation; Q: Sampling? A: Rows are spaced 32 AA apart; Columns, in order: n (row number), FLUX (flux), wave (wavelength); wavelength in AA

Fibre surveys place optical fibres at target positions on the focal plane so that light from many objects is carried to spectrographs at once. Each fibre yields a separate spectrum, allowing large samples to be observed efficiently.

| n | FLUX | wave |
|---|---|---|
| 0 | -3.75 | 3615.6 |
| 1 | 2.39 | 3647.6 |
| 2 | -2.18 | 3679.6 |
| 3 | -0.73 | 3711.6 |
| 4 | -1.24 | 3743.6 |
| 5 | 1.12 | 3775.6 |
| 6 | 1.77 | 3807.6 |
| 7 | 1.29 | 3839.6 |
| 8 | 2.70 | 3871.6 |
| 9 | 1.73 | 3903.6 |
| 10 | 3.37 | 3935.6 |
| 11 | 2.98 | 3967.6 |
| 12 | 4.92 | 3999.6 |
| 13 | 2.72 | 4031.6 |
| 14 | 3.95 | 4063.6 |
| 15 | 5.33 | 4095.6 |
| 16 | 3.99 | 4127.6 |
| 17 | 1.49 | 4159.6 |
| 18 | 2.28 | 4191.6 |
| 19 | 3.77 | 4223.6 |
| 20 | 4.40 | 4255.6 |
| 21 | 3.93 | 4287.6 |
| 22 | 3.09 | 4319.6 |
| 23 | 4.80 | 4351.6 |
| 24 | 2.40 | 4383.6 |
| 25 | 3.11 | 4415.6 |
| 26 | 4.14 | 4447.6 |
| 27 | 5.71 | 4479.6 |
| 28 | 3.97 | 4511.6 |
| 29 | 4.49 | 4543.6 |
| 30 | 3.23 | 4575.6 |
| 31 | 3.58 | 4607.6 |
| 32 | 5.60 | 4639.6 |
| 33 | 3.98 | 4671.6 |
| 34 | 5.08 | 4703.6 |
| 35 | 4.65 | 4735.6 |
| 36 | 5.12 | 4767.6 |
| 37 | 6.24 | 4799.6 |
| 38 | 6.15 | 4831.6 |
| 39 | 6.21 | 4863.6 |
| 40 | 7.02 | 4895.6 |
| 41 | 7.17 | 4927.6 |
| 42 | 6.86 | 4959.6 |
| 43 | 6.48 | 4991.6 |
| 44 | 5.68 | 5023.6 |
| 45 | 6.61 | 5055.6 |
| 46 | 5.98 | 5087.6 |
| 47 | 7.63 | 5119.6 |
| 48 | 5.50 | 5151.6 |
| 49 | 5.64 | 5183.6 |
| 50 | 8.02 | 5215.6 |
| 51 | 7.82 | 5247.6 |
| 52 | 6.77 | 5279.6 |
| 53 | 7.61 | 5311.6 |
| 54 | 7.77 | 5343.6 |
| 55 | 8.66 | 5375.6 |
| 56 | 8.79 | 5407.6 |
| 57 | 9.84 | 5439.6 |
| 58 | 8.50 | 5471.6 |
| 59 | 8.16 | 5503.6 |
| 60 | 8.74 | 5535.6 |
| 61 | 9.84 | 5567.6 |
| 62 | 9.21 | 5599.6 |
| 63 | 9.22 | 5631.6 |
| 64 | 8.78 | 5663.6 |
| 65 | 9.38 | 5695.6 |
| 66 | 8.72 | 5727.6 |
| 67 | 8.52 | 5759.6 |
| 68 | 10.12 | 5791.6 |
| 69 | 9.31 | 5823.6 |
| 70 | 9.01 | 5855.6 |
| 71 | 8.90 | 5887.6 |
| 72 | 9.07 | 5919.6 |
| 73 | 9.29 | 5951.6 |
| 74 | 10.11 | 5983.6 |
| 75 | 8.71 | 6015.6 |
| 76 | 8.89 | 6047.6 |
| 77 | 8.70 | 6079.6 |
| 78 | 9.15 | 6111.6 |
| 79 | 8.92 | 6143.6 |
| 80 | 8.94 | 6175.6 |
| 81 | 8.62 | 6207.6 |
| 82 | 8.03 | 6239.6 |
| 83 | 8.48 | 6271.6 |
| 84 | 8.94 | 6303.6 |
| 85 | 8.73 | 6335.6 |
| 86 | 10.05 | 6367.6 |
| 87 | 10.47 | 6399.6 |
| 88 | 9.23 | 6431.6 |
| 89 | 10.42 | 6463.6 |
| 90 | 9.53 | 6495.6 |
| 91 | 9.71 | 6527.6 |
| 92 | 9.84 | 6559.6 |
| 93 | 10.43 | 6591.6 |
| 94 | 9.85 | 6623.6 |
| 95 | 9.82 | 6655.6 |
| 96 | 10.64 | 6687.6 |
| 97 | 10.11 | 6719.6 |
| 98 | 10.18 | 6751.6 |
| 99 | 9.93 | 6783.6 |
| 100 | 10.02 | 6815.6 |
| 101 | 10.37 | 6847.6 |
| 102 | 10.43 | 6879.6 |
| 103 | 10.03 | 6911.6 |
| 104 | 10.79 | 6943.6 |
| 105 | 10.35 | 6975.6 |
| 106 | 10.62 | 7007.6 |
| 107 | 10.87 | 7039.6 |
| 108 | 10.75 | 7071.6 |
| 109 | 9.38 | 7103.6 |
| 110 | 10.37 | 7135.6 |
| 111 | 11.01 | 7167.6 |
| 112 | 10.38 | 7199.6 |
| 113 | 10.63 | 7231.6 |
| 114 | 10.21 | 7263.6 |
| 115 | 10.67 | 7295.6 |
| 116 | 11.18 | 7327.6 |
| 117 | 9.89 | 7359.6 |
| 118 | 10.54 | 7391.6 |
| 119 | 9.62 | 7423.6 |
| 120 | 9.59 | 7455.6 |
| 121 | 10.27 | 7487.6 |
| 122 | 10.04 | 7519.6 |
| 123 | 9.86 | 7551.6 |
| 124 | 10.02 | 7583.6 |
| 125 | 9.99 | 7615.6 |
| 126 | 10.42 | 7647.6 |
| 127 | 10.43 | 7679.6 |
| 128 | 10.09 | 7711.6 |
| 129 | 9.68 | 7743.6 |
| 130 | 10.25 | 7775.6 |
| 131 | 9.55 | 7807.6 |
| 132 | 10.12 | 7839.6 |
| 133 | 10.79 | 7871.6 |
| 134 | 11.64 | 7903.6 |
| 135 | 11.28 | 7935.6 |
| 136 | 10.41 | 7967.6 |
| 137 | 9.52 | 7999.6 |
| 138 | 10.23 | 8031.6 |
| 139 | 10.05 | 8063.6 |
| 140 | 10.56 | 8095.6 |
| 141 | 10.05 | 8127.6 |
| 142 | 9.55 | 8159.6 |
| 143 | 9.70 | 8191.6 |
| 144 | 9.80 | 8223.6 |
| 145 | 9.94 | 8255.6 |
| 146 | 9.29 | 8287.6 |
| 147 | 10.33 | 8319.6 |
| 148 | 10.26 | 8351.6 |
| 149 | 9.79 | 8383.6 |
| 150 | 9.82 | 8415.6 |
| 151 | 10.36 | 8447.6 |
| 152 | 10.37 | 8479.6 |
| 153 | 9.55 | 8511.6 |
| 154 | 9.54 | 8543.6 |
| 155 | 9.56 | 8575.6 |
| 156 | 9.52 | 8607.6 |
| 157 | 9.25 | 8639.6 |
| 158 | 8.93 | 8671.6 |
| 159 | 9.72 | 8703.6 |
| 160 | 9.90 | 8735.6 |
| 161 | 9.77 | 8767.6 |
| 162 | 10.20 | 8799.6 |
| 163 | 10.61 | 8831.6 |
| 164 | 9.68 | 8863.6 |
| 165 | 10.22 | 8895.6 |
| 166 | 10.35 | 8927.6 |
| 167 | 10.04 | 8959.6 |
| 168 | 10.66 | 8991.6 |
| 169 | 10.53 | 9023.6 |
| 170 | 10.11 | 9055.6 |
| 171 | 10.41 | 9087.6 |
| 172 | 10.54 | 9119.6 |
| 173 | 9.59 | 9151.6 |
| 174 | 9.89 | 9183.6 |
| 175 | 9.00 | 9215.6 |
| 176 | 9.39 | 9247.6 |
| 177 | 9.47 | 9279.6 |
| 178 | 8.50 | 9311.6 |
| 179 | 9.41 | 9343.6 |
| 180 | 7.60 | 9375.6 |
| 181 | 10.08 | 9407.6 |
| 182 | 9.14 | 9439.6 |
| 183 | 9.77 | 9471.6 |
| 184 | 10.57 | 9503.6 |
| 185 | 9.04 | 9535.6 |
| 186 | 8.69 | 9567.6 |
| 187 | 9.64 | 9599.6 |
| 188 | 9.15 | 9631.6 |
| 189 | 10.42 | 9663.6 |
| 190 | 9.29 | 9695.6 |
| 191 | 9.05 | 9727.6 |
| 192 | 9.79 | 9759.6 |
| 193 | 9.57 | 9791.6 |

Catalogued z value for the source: 0.204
